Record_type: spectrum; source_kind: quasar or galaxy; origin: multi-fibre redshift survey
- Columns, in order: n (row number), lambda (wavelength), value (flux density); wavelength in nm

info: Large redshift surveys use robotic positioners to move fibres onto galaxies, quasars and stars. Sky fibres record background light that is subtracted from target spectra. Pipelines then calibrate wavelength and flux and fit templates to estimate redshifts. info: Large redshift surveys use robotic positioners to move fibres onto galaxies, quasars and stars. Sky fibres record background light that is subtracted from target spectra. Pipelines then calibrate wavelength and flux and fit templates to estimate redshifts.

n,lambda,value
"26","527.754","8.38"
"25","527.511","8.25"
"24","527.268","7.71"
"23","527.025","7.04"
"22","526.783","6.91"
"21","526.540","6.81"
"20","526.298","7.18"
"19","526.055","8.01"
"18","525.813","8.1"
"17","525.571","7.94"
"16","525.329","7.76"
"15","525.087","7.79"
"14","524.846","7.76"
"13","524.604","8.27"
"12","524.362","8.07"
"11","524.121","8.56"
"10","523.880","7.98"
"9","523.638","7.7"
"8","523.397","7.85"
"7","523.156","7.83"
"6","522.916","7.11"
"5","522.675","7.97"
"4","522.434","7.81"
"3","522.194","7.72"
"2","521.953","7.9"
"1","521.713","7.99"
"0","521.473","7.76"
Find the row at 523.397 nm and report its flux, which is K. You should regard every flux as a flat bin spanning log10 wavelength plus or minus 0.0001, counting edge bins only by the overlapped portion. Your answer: 7.85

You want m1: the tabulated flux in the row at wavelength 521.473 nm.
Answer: 7.76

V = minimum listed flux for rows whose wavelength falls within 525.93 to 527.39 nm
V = 6.81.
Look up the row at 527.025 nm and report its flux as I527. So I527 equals 7.04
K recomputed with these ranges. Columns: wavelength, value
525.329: 7.76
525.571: 7.94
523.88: 7.98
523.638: 7.7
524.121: 8.56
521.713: 7.99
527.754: 8.38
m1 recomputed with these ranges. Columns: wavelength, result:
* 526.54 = 6.81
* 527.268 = 7.71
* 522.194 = 7.72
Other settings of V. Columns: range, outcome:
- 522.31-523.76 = 7.11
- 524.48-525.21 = 7.76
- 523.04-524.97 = 7.7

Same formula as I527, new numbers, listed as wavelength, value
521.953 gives 7.9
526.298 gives 7.18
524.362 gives 8.07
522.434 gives 7.81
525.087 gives 7.79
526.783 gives 6.91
